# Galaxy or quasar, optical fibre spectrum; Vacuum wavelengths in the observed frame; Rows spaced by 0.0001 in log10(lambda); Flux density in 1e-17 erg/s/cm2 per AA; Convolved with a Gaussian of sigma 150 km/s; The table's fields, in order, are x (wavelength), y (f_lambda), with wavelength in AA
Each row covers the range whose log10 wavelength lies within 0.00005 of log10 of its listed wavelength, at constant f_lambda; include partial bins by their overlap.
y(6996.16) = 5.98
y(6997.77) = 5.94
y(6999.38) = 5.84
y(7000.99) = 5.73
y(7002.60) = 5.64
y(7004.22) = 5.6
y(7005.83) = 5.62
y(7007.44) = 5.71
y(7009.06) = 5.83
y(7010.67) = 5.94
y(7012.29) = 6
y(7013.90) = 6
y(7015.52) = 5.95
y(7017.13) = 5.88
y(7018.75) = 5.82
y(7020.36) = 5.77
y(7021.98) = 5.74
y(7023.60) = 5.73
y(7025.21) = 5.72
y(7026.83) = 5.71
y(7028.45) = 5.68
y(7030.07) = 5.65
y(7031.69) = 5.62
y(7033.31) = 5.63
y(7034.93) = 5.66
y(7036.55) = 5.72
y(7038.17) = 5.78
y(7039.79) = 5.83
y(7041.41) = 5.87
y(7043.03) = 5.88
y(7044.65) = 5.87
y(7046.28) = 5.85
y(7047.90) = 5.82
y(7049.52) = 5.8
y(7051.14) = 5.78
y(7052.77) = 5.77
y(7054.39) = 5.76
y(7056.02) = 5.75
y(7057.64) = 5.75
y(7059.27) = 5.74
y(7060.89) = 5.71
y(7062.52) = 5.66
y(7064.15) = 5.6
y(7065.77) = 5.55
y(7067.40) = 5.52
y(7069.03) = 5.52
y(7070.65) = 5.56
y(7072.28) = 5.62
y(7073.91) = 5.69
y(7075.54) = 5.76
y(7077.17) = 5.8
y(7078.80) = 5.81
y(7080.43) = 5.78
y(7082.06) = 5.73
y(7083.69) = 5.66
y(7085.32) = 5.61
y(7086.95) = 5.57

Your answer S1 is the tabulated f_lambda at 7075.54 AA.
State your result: 5.76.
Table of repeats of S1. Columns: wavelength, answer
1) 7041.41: 5.87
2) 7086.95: 5.57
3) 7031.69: 5.62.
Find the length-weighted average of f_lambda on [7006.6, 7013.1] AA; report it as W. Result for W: 5.87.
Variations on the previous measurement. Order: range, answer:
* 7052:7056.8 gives 5.76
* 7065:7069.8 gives 5.52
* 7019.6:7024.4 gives 5.74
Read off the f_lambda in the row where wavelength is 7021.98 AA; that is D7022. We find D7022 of 5.74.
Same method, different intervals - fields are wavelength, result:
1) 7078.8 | 5.81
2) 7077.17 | 5.8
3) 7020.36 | 5.77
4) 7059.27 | 5.74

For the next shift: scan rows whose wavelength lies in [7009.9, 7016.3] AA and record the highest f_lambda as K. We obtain 6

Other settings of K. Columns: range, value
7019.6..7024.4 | 5.77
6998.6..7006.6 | 5.84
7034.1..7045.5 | 5.88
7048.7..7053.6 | 5.8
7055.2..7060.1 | 5.75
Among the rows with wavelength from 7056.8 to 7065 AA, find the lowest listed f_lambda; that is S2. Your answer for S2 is 5.6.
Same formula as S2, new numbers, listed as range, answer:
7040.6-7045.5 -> 5.87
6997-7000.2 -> 5.84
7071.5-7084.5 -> 5.62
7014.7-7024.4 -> 5.73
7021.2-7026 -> 5.72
